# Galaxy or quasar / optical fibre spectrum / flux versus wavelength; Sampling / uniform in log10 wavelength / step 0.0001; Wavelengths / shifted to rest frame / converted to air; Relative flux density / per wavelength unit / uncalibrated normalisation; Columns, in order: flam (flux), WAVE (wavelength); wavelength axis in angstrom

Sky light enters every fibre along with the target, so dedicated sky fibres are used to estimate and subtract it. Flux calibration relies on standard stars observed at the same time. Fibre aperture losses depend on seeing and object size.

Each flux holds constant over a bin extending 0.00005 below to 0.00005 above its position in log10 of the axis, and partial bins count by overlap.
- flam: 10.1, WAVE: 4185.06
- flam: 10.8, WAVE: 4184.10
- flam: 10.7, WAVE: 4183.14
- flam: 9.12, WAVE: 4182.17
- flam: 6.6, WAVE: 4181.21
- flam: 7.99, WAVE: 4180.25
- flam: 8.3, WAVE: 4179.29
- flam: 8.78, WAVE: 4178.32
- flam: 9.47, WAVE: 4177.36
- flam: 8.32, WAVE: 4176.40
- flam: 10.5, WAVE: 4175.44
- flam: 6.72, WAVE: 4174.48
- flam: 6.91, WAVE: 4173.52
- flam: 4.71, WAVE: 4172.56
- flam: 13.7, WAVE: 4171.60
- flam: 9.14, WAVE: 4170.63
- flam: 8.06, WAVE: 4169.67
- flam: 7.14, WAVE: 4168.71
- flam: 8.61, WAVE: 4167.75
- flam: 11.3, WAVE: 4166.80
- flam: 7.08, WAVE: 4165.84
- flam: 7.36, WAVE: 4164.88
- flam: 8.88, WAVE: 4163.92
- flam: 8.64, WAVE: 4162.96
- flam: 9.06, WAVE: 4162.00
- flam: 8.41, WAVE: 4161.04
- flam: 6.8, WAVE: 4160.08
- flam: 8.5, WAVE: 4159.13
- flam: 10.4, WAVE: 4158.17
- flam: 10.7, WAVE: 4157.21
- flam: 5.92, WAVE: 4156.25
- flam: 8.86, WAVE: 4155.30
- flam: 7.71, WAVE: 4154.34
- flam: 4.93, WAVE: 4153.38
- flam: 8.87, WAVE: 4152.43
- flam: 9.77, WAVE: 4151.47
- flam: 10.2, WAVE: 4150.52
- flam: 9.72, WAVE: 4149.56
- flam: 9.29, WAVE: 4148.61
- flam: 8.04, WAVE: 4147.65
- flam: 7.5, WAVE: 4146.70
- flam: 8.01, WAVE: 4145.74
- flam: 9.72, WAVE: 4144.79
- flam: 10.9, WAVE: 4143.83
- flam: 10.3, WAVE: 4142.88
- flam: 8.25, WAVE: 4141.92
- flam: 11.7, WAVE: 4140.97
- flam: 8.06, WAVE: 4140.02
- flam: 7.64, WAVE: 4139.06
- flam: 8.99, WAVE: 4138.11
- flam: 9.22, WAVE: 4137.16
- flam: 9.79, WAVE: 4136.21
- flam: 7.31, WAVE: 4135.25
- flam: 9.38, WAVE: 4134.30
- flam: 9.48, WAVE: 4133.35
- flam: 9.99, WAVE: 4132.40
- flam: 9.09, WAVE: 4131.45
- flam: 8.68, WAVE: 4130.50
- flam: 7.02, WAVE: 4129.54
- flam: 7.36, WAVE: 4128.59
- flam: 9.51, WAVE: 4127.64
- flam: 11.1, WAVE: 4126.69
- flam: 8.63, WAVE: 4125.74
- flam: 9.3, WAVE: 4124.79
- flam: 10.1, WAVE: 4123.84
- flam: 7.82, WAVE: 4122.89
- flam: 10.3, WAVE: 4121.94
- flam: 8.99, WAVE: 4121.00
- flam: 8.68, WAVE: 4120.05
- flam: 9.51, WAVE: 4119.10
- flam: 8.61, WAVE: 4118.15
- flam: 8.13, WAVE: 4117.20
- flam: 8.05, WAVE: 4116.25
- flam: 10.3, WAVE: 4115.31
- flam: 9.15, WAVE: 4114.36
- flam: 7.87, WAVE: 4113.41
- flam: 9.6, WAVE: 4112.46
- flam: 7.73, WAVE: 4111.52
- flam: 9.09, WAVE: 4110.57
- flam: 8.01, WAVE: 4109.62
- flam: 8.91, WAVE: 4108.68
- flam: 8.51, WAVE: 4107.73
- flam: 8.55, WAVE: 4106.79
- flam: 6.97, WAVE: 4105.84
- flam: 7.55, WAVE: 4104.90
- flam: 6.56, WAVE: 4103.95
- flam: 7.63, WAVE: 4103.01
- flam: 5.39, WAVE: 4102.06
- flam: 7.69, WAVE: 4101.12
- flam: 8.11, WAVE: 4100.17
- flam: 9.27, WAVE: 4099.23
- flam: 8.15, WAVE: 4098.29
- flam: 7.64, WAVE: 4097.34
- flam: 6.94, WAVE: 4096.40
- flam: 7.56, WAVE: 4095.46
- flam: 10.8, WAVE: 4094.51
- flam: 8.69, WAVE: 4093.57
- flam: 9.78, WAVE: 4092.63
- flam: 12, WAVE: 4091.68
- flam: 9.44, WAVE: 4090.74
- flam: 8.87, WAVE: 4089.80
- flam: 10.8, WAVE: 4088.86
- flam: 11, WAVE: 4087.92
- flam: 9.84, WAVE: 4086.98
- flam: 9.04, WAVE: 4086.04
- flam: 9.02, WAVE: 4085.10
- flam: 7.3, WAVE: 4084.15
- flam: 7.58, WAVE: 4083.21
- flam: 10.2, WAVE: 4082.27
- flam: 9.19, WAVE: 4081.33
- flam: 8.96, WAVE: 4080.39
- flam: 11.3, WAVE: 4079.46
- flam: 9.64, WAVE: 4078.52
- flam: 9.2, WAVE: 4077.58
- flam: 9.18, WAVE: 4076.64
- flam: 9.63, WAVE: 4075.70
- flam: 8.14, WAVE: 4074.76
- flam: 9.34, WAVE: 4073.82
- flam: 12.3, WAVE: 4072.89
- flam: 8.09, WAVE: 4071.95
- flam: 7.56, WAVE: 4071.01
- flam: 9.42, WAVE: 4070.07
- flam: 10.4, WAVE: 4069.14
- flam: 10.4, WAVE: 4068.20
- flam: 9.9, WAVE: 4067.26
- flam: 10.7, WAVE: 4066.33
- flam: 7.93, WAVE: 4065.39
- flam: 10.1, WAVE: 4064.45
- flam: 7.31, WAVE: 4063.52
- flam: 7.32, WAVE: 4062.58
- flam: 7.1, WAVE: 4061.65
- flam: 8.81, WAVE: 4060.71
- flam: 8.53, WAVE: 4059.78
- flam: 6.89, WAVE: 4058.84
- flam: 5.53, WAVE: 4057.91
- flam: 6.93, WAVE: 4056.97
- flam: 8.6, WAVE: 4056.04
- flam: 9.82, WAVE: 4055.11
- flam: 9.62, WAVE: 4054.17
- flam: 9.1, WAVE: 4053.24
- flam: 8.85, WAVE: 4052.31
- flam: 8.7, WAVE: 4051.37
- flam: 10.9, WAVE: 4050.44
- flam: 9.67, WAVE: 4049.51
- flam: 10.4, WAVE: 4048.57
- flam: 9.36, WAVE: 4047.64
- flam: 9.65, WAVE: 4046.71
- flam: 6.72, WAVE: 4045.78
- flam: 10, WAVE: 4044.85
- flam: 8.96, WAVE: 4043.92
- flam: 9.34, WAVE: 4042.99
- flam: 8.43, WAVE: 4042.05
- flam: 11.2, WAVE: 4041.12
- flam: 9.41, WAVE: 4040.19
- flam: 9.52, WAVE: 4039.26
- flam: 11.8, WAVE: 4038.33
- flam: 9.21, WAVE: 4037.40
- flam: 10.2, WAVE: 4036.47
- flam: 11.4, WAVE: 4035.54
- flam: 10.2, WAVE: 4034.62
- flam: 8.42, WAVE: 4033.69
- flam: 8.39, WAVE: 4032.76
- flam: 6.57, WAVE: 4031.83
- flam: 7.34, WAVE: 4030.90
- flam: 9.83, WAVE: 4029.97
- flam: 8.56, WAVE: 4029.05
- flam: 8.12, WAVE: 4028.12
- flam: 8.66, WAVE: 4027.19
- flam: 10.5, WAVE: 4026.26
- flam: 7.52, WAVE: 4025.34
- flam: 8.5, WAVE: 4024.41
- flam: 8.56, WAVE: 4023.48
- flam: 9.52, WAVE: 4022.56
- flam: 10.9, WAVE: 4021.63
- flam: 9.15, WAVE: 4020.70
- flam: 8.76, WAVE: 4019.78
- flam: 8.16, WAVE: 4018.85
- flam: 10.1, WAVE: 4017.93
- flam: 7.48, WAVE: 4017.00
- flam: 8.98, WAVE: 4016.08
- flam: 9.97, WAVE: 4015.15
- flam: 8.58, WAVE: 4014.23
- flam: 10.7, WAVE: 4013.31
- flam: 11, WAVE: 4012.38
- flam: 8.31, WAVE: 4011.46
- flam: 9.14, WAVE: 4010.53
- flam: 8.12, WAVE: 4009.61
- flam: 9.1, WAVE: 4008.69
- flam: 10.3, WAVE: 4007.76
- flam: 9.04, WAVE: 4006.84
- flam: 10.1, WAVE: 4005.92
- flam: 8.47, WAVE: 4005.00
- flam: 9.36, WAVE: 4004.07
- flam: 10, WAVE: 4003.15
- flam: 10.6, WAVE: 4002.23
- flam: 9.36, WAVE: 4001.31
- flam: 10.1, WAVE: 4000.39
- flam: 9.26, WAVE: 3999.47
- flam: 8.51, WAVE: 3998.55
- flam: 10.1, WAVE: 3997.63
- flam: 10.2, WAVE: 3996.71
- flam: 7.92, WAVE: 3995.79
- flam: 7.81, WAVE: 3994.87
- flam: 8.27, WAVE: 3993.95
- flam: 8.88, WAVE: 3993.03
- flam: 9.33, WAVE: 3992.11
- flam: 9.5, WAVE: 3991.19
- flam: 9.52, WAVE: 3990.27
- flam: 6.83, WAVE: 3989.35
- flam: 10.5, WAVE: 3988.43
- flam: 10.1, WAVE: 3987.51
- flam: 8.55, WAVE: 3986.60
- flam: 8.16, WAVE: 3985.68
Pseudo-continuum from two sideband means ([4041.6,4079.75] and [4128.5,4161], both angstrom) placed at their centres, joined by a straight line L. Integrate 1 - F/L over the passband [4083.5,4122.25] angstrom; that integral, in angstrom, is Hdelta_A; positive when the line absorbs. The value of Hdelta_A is 0.97 angstrom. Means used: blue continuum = 9.01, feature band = 8.67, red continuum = 8.78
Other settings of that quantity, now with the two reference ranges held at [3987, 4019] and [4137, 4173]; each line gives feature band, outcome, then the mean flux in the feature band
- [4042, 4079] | 0.4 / 8.97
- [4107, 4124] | 0.1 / 8.83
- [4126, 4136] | -0.1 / 8.9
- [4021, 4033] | 0.6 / 8.7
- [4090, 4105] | 1.0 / 8.35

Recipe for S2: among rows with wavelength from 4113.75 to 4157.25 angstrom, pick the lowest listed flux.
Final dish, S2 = 4.93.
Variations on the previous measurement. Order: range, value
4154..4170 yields 5.92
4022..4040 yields 6.57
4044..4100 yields 5.53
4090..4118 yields 5.39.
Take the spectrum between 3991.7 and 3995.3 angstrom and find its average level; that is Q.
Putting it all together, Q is 8.56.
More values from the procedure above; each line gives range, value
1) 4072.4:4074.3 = 10.8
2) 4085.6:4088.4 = 9.99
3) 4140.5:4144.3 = 10.3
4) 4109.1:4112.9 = 8.62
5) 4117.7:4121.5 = 8.97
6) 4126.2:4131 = 8.72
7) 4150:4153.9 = 8.45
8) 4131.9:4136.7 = 9.19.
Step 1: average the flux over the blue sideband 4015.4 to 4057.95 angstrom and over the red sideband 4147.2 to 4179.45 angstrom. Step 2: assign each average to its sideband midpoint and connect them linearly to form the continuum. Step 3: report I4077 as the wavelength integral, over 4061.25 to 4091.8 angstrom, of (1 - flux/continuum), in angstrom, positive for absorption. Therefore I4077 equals -1.3 angstrom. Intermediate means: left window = 9.12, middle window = 9.32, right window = 8.55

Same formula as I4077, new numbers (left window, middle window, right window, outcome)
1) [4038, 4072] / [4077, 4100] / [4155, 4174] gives -1.0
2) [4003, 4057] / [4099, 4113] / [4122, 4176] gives 1.6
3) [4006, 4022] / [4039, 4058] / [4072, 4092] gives 0.6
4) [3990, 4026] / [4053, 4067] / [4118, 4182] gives 1.2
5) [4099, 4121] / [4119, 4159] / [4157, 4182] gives -2.7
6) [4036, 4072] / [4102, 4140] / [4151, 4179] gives 0.2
